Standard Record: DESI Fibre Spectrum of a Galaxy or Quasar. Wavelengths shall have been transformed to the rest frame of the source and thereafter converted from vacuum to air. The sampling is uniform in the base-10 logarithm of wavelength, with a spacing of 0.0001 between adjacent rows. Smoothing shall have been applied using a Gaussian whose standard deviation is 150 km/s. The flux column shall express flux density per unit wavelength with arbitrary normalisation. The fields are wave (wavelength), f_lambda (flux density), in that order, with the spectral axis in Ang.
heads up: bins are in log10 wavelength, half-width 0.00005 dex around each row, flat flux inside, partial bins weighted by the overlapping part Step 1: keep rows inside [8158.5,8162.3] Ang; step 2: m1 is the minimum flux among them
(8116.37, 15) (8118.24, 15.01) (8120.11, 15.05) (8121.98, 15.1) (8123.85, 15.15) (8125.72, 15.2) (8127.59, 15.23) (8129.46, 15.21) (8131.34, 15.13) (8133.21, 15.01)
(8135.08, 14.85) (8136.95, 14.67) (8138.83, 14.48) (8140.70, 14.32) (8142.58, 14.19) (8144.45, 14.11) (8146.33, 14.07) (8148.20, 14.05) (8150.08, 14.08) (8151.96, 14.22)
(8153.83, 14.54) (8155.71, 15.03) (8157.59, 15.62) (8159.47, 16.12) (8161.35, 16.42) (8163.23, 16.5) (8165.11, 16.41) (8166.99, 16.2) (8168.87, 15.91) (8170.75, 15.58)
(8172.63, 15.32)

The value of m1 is 16.12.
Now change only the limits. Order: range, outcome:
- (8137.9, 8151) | 14.05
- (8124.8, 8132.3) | 15.13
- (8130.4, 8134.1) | 15.01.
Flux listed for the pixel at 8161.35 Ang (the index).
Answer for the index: 16.42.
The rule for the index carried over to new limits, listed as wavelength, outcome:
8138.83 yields 14.48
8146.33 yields 14.07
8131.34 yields 15.13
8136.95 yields 14.67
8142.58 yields 14.19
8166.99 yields 16.2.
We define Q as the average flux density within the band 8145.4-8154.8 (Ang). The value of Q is 14.2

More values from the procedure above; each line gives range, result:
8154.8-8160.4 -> 15.6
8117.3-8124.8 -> 15.1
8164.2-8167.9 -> 16.3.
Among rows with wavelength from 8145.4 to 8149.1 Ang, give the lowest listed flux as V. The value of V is 14.05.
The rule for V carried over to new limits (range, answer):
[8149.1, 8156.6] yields 14.08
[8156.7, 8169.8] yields 15.62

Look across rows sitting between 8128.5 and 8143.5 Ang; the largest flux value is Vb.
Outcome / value 15.21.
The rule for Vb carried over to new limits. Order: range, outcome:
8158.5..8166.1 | 16.5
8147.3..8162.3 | 16.42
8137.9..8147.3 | 14.48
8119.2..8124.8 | 15.15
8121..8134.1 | 15.23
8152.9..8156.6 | 15.03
